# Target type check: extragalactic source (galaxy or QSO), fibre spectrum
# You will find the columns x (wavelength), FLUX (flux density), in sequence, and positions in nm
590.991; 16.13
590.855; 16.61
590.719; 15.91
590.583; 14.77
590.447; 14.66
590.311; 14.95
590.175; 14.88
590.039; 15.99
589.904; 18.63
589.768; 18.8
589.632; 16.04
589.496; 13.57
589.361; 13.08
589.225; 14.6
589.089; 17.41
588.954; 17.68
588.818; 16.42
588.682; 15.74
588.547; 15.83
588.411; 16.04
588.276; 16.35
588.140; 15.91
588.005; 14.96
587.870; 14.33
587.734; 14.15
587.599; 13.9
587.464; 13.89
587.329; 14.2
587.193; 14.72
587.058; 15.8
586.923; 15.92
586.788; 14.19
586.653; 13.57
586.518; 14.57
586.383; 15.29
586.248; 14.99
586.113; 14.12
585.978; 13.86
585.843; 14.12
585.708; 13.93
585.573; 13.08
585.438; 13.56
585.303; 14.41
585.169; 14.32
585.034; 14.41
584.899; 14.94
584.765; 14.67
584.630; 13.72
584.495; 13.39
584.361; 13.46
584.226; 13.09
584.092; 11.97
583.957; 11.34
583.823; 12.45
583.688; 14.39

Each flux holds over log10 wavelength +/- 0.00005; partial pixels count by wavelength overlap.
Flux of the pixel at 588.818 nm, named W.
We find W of 16.42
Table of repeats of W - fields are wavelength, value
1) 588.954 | 17.68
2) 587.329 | 14.2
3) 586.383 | 15.29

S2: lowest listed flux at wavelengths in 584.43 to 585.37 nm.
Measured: 13.39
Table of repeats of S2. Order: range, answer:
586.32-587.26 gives 13.57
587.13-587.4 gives 14.2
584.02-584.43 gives 11.97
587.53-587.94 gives 13.9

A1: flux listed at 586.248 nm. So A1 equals 14.99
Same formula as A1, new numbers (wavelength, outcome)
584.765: 14.67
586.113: 14.12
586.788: 14.19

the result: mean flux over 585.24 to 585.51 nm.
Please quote 13.9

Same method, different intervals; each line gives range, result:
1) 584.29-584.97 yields 14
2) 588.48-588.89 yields 16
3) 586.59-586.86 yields 13.9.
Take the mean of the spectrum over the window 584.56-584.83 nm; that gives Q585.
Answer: 14.1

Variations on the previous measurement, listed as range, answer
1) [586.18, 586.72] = 14.6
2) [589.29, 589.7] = 14.2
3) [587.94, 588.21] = 15.4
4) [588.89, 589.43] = 15.7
